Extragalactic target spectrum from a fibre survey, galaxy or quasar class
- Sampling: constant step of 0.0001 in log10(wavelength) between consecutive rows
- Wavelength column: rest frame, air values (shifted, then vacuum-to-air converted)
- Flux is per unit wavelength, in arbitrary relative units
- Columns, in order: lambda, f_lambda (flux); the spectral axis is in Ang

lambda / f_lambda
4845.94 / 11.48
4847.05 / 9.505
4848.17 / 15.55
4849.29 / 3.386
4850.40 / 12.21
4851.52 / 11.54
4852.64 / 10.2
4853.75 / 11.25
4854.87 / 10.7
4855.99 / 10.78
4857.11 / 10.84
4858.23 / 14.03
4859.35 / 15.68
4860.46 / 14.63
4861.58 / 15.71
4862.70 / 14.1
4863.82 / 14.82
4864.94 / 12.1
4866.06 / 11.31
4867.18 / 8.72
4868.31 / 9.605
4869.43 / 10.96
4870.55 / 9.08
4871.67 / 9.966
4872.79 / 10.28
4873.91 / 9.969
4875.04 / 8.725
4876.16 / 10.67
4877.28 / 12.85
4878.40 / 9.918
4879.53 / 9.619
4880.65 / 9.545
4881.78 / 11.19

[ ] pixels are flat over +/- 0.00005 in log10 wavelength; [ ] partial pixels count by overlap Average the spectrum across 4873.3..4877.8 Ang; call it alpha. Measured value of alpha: 10.5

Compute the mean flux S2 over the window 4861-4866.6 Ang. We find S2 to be 13.6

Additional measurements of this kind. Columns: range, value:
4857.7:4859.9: 14.9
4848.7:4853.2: 9.39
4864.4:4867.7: 10.7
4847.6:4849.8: 9.57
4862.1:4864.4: 14.5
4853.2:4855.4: 11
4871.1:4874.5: 10.1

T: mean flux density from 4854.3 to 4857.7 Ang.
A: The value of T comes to 10.8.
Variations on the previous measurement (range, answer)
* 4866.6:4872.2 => 9.66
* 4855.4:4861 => 13.2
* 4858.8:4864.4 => 15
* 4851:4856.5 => 10.9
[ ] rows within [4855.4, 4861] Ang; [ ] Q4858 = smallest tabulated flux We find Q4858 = 10.78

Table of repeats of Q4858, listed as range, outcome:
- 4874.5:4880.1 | 8.725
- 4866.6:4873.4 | 8.72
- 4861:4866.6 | 11.31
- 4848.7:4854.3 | 3.386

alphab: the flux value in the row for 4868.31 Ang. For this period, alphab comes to 9.605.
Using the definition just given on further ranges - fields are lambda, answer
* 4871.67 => 9.966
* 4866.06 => 11.31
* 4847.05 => 9.505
